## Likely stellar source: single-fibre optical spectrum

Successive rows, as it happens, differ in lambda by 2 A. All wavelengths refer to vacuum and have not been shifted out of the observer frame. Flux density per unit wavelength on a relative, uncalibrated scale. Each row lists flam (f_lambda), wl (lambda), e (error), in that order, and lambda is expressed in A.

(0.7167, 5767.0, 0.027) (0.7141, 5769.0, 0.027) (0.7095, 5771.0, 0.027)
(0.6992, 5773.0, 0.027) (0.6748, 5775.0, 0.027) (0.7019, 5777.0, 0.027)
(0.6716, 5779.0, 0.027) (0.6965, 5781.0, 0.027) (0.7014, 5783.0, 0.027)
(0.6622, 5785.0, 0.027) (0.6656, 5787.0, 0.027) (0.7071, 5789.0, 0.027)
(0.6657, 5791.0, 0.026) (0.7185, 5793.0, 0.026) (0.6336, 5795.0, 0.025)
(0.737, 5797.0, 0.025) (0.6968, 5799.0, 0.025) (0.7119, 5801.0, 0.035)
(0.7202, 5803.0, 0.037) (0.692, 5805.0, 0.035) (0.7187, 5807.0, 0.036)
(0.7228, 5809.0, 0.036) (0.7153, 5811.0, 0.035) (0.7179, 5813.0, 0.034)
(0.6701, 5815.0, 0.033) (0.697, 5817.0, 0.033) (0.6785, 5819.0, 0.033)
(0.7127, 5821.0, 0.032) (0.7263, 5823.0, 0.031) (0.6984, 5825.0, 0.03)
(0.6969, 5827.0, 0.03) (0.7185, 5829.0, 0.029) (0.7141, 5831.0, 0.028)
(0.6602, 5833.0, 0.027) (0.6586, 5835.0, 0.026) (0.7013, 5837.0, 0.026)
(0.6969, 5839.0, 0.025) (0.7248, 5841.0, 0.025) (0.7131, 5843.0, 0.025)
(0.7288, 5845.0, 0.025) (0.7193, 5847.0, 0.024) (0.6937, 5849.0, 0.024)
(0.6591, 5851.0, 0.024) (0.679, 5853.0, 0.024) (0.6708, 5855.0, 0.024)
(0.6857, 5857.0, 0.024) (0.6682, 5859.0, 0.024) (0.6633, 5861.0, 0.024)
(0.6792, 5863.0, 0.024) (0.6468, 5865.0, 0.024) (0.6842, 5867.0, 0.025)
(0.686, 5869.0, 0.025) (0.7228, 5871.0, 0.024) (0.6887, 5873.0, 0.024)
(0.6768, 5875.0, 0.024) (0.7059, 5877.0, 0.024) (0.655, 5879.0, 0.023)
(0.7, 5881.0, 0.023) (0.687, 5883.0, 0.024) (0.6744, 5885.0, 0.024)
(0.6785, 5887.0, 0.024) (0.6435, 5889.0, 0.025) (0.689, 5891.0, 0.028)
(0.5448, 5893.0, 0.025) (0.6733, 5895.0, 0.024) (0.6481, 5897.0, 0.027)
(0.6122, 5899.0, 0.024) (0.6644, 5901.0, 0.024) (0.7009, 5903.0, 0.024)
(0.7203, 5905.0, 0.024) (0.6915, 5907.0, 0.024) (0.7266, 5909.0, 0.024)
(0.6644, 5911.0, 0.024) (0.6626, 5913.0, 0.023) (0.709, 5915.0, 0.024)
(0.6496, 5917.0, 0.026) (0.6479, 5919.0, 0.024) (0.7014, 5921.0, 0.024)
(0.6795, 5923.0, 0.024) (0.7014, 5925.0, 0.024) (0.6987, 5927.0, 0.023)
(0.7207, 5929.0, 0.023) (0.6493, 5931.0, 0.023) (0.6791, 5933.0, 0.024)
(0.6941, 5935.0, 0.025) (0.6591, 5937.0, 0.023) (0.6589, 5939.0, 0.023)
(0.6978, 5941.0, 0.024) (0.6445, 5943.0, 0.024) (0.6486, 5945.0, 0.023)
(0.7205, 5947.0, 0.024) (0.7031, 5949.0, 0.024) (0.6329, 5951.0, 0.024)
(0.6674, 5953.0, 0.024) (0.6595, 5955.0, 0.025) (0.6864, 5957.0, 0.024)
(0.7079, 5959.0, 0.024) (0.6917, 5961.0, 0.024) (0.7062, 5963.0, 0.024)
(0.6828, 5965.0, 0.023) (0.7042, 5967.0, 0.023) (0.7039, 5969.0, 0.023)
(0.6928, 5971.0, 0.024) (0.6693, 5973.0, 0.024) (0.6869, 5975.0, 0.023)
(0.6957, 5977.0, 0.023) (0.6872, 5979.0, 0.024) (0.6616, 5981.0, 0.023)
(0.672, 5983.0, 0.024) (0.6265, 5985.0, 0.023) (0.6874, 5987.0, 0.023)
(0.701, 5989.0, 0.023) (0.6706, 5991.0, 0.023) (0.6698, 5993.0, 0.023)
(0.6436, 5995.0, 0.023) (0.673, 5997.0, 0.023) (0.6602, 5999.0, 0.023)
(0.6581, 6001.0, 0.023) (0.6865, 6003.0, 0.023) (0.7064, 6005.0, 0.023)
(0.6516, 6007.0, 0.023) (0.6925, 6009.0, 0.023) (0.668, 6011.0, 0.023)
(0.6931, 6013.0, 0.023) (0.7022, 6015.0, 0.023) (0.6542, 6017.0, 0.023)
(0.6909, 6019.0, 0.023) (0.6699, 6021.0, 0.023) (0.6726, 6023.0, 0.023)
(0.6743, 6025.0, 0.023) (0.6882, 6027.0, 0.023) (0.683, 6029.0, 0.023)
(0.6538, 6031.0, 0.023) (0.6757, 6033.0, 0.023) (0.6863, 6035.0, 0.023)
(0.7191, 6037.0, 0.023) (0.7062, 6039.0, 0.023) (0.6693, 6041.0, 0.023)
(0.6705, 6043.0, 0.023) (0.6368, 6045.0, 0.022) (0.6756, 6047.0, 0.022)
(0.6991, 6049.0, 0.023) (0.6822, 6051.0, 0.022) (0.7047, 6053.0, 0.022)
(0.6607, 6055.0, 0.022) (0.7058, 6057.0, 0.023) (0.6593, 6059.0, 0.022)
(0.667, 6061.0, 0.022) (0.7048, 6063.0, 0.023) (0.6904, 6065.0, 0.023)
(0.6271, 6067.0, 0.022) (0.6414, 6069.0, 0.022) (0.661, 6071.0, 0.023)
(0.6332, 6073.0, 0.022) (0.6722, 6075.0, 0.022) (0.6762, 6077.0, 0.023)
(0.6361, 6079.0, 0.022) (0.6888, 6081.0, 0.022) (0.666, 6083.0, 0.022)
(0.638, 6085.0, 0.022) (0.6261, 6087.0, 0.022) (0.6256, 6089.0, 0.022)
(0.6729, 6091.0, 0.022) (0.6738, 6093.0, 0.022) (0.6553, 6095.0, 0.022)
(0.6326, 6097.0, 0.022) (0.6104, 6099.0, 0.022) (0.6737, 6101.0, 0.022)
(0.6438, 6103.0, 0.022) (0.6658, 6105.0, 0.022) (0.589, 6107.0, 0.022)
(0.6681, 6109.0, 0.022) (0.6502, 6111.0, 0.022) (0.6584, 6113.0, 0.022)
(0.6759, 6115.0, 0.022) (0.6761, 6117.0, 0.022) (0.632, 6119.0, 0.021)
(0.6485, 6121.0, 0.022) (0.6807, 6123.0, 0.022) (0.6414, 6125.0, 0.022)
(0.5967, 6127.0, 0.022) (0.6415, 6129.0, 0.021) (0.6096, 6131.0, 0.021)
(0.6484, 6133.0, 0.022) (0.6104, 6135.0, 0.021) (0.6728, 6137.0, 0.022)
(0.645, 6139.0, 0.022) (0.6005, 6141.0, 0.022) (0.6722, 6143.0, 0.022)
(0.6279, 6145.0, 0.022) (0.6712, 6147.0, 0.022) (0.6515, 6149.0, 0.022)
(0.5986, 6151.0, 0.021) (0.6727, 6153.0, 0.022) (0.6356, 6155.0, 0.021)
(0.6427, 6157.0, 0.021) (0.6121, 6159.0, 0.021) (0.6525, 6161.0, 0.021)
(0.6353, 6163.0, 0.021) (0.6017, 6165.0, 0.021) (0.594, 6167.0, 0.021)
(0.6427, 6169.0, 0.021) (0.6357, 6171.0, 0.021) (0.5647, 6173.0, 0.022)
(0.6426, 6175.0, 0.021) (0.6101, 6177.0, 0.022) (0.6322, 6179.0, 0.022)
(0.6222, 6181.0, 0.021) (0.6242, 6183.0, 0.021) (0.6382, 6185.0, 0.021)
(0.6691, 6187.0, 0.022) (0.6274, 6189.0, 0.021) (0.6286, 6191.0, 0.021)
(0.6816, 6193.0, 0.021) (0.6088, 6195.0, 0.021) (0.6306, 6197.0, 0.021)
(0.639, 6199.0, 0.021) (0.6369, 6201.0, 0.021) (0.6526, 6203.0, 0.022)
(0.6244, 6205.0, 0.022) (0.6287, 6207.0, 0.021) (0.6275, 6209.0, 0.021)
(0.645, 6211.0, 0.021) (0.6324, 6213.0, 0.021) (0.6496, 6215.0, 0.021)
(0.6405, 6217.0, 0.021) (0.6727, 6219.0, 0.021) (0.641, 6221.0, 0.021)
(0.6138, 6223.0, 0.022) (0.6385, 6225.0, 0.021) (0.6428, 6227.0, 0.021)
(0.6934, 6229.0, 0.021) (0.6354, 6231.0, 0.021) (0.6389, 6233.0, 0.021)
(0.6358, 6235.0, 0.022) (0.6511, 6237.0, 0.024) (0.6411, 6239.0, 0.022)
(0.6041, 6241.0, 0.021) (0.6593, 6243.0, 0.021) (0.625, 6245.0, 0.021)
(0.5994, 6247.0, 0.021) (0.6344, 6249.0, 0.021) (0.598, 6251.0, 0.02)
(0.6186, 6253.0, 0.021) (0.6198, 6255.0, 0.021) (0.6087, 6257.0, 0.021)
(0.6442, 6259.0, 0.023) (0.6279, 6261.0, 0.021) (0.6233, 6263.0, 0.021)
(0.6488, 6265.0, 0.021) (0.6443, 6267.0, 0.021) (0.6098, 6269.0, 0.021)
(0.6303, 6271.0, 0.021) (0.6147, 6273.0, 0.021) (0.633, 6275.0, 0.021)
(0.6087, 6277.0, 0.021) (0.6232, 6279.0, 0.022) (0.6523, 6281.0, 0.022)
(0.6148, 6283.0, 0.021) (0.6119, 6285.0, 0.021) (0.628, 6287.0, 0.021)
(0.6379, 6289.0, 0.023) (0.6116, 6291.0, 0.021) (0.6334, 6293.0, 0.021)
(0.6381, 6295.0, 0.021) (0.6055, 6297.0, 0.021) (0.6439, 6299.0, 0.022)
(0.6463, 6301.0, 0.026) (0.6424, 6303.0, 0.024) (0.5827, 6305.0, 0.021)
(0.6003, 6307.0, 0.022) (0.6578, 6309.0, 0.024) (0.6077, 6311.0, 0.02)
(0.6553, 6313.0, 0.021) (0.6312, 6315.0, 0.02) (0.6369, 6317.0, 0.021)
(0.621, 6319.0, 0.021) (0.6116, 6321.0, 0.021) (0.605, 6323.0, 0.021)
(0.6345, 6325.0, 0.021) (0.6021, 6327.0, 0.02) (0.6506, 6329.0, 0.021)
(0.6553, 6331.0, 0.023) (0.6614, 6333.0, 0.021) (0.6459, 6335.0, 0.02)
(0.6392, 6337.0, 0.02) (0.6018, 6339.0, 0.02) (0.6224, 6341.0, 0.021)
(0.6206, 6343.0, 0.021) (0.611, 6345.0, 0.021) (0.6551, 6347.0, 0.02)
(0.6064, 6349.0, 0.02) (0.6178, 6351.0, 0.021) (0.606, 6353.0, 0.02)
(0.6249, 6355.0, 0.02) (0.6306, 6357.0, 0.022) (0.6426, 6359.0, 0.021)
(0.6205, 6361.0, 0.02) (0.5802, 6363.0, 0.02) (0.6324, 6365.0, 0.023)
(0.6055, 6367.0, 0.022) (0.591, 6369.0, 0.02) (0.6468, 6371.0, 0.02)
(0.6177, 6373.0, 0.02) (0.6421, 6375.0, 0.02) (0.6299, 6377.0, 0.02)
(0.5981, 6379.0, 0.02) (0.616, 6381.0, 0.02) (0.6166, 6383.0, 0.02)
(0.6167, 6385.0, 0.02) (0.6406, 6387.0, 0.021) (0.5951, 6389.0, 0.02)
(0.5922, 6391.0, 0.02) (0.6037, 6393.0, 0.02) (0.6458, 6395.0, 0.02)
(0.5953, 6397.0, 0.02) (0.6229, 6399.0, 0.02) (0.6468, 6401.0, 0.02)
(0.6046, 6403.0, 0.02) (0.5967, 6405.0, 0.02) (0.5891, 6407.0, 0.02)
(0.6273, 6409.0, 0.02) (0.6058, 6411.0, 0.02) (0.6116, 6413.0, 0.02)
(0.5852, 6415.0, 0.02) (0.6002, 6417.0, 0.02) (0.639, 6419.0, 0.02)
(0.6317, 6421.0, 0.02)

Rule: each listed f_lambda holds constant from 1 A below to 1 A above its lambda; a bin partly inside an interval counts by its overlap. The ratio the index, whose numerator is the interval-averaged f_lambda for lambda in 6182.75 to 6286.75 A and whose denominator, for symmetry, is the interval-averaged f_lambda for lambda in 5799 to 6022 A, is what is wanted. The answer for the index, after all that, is 0.93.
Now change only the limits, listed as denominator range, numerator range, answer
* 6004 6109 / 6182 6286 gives 0.95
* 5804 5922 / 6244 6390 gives 0.91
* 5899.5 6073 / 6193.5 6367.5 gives 0.93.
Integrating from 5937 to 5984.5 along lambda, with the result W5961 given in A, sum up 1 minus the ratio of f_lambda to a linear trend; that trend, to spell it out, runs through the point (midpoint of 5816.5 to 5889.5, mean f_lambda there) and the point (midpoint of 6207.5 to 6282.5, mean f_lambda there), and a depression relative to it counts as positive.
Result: -0.5 A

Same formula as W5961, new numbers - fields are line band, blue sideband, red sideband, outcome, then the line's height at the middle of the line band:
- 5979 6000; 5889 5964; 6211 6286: 0.0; 0.667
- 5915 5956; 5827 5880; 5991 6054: 0.4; 0.683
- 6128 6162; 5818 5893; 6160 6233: 0.2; 0.643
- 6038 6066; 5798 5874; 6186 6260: -0.8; 0.663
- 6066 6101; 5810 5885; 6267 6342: 0.5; 0.659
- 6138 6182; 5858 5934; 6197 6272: 0.9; 0.644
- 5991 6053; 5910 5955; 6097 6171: -1.6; 0.66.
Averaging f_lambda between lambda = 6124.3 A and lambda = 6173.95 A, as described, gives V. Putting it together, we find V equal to 0.631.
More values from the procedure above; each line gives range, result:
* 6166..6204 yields 0.631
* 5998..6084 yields 0.675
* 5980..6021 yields 0.673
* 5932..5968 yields 0.68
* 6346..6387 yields 0.62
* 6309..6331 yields 0.628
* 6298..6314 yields 0.63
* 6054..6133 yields 0.653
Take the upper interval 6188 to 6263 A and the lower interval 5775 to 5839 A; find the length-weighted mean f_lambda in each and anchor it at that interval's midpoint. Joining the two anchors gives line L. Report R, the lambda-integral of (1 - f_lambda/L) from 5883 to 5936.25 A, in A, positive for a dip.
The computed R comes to 0.5 A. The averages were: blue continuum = 0.696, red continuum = 0.635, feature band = 0.674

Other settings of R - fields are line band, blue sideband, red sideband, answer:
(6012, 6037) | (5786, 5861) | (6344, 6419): -0.5 A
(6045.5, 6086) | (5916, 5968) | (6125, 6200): -1.0 A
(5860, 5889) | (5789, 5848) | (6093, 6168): 0.4 A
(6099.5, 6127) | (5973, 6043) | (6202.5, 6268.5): 0.3 A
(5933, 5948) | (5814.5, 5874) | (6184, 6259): 0.1 A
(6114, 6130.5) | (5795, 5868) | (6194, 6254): 0.1 A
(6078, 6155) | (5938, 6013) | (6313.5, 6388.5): 1.4 A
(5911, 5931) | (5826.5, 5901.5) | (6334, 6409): -0.3 A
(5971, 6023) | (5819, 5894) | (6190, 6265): -0.7 A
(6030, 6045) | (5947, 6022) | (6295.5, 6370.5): -0.2 A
